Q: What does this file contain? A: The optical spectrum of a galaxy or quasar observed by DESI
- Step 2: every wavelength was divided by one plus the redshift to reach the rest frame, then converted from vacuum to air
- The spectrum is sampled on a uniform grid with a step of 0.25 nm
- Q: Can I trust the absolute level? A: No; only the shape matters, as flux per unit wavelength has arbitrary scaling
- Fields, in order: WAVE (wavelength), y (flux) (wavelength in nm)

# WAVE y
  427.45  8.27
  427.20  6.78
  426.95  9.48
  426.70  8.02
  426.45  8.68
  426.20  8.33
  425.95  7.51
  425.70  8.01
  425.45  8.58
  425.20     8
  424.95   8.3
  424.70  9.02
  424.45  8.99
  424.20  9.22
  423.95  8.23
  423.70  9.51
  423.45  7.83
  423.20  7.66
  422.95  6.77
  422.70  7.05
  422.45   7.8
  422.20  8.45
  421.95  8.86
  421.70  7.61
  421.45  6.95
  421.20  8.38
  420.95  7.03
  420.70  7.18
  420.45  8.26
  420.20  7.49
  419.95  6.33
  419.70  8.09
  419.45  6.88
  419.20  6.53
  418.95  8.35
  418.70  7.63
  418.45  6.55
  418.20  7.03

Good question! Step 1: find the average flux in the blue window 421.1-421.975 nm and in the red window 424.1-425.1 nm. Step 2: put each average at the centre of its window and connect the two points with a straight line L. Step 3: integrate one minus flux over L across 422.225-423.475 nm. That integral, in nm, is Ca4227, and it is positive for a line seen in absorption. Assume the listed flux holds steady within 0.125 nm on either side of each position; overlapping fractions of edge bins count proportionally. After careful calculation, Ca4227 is 0.120 nm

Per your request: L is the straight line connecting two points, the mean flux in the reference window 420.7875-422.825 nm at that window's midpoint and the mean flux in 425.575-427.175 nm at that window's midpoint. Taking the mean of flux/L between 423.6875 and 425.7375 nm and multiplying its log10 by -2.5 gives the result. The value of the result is -0.07 mag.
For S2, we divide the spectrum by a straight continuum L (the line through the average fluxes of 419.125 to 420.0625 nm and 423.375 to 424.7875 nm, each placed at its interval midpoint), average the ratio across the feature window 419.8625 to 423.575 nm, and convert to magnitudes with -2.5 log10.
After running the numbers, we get 0.04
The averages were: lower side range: 6.99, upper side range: 8.83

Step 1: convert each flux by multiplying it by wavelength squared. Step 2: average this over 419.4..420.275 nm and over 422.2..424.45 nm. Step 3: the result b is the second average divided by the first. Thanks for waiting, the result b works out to 1.1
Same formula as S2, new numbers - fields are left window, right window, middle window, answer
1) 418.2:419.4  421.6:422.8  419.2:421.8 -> 0.03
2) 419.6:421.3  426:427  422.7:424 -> 0.01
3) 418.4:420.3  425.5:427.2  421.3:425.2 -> -0.05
